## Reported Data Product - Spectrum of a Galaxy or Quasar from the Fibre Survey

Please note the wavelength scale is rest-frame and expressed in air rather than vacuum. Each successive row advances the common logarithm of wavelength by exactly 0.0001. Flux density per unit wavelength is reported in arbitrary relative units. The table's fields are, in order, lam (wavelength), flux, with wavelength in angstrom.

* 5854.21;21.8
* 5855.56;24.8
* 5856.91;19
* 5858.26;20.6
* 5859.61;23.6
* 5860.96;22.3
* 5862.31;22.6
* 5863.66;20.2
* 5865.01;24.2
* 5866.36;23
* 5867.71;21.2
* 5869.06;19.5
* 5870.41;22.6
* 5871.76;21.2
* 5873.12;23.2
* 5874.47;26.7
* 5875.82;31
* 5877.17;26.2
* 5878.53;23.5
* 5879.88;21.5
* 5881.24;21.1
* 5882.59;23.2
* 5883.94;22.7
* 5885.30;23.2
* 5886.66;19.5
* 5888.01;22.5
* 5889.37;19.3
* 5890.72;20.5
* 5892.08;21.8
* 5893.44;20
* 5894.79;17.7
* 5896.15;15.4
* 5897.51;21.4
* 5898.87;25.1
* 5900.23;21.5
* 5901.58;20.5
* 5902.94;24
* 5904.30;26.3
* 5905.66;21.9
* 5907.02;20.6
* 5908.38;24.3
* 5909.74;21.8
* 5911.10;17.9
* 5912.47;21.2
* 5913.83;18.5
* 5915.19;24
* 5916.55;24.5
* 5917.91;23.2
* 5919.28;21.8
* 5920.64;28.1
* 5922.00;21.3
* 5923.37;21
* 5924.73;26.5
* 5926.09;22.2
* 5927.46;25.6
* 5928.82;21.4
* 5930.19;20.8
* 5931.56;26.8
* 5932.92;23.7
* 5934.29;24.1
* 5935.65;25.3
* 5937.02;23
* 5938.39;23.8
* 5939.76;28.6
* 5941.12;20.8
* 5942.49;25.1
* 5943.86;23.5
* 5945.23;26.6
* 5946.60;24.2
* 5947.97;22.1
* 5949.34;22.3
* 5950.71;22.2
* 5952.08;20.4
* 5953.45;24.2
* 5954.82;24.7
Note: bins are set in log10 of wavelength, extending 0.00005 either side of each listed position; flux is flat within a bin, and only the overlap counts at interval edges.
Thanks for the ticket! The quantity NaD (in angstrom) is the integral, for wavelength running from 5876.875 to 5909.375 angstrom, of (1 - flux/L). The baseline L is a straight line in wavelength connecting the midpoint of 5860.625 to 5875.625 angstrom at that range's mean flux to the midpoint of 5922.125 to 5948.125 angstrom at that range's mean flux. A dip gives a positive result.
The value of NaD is 2.0 angstrom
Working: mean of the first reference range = 22.7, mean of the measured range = 21.8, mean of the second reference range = 23.9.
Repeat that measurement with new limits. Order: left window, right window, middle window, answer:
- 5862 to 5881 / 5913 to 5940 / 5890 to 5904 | 1.5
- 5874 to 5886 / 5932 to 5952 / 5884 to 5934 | 4.1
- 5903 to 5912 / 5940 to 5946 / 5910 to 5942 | 0.2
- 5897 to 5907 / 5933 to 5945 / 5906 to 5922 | 0.7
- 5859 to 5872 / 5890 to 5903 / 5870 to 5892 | -1.6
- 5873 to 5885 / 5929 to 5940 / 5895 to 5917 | 2.3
